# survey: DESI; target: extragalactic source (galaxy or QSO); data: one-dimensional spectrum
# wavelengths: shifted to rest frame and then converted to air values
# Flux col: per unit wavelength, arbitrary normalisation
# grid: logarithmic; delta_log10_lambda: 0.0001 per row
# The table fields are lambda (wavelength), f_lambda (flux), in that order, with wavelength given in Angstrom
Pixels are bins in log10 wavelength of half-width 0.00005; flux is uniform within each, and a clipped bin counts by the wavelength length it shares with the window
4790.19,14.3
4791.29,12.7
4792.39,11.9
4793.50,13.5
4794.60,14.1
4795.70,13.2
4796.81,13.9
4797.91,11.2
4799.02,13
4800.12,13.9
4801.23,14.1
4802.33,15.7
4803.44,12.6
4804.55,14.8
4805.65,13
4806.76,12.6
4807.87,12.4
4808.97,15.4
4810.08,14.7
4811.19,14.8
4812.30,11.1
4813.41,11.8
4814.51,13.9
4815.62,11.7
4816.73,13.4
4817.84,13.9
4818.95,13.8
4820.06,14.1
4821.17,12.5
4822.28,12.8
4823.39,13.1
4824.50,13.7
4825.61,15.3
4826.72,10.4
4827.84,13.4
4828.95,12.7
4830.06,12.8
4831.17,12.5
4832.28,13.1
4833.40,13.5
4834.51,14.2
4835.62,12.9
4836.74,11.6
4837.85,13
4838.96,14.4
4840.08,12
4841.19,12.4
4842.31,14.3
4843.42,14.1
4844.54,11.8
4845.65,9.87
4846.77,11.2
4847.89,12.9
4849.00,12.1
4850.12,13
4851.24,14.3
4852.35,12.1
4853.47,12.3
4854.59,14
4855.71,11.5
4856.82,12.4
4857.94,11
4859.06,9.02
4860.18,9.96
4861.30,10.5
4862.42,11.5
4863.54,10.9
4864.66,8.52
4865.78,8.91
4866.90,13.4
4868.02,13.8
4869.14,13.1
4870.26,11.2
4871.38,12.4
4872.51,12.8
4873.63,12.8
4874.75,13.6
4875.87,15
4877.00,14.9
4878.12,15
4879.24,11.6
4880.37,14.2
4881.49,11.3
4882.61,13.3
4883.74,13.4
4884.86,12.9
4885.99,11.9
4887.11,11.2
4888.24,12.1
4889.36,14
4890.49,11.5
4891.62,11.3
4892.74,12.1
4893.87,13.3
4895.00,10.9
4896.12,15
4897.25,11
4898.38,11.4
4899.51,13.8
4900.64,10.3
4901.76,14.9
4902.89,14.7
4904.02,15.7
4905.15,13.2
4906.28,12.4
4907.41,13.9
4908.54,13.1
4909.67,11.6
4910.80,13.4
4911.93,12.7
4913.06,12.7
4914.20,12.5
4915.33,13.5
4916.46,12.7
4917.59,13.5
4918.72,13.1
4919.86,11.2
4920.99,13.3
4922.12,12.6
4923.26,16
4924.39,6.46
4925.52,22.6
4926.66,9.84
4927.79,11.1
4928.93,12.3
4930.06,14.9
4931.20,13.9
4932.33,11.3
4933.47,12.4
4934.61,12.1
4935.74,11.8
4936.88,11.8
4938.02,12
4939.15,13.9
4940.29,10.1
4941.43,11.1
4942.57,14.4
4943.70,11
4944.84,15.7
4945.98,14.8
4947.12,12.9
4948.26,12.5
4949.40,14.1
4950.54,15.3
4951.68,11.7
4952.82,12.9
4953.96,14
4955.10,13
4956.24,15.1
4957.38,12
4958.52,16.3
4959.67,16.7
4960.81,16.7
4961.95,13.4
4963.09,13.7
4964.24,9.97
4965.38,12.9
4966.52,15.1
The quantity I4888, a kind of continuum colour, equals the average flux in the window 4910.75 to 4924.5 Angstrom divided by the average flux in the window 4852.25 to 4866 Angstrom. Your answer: 1.16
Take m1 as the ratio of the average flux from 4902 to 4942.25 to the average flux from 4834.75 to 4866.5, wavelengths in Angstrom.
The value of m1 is 1.08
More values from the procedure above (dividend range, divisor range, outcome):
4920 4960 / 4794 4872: 1.04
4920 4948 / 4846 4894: 1.05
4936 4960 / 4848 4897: 1.08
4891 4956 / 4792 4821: 0.96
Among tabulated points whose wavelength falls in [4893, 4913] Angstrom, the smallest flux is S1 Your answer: 10.3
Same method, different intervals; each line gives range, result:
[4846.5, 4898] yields 8.52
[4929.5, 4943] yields 10.1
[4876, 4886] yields 11.3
